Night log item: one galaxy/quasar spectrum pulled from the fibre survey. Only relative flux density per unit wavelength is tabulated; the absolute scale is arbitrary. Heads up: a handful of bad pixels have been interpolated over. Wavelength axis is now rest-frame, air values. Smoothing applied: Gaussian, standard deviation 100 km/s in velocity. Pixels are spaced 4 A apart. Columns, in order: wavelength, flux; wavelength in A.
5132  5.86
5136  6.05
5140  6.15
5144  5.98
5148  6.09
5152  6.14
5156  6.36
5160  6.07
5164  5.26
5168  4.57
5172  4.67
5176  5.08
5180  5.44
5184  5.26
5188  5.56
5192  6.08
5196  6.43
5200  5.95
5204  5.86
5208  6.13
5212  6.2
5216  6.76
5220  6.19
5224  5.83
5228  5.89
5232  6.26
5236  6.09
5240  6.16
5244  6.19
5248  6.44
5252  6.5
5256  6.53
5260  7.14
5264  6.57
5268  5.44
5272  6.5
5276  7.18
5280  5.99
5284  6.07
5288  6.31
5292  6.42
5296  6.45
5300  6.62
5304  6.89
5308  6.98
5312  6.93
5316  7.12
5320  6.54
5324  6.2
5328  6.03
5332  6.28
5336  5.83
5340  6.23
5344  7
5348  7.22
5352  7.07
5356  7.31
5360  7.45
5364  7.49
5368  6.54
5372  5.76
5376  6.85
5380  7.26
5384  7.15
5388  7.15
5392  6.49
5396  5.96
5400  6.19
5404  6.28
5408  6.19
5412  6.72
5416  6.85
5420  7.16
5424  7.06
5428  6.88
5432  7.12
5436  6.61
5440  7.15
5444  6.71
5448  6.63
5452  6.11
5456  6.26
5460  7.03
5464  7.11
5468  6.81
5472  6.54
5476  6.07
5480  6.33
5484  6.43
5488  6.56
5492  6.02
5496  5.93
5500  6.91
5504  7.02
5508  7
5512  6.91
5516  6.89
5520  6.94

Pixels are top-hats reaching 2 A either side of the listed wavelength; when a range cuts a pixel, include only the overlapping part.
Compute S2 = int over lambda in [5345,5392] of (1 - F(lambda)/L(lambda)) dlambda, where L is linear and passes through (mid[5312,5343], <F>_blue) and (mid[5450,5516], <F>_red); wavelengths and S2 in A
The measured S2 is -4.2 A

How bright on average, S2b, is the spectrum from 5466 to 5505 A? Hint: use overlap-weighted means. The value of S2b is 6.45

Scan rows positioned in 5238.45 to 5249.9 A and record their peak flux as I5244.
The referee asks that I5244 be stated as 6.44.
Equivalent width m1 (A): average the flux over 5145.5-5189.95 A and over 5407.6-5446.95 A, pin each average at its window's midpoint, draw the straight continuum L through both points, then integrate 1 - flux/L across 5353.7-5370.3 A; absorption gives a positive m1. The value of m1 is -1.6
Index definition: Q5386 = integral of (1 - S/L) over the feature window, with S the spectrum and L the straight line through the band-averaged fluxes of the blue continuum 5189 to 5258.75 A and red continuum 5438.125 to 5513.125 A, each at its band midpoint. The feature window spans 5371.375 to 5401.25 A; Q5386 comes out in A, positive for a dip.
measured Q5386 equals -0.9 A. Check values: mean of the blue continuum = 6.21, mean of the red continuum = 6.6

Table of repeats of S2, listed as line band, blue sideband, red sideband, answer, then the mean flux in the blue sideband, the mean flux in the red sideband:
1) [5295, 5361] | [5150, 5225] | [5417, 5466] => -3.65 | 5.78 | 6.82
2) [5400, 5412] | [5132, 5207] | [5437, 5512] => 0.18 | 5.73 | 6.6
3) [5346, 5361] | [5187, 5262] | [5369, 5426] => -1.63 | 6.23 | 6.65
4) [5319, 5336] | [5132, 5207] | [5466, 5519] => -0.14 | 5.73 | 6.58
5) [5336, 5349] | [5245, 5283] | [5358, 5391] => 0.32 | 6.46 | 6.94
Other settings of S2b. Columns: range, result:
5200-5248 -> 6.15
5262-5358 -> 6.55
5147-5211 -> 5.69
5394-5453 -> 6.65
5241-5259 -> 6.44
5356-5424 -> 6.75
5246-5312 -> 6.51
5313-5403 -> 6.69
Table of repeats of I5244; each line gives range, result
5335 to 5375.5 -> 7.49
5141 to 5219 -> 6.76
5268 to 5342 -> 7.18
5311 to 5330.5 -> 7.12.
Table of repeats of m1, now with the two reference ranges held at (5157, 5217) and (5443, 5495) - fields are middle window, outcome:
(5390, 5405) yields 0.1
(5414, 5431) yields -1.7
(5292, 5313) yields -2.5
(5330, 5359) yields -2.8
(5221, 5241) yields -0.8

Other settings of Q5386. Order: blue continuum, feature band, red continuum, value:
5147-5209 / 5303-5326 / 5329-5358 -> -1.0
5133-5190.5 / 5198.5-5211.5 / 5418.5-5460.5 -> -0.4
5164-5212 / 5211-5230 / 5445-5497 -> -1.7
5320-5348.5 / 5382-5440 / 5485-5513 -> -2.1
